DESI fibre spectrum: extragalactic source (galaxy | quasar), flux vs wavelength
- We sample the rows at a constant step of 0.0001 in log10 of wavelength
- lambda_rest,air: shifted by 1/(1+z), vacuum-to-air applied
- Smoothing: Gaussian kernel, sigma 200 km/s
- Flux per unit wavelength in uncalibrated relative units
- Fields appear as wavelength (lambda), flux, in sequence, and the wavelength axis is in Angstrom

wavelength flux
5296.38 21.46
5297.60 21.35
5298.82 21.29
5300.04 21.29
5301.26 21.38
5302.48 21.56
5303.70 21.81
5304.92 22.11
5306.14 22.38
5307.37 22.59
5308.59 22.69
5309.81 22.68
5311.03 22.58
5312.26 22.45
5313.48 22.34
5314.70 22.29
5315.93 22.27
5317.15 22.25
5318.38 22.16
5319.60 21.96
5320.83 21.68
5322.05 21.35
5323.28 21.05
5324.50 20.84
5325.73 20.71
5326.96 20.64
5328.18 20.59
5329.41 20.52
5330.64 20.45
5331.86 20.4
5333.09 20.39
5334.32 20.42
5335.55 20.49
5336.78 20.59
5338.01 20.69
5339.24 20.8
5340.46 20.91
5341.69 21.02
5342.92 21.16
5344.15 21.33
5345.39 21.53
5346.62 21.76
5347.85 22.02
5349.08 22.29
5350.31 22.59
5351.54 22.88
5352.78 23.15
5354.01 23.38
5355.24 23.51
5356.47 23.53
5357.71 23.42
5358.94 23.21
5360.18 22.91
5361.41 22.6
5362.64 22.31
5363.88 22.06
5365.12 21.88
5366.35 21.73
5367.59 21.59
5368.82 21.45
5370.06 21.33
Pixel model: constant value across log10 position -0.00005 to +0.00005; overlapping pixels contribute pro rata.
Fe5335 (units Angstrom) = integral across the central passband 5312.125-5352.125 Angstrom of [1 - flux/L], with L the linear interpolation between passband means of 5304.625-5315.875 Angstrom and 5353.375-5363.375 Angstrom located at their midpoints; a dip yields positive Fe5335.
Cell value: 2.5 Angstrom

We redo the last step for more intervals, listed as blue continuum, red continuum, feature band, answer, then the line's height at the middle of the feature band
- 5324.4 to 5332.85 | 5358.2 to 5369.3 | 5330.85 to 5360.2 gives -0.6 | 21.4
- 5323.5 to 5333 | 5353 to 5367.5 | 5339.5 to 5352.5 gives 0.0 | 21.8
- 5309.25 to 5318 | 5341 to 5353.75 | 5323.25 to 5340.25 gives 1.2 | 22.2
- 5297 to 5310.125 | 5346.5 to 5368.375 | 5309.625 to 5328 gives 0.3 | 22.1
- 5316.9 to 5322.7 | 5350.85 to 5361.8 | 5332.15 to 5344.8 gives 1.0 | 22.5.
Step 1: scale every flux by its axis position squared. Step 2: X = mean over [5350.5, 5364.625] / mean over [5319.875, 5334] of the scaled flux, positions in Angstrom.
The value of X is 1.12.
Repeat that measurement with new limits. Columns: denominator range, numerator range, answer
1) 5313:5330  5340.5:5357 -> 1.05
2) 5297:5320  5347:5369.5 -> 1.04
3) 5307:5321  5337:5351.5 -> 0.97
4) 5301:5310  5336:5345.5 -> 0.96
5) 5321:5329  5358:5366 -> 1.09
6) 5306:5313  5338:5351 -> 0.97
